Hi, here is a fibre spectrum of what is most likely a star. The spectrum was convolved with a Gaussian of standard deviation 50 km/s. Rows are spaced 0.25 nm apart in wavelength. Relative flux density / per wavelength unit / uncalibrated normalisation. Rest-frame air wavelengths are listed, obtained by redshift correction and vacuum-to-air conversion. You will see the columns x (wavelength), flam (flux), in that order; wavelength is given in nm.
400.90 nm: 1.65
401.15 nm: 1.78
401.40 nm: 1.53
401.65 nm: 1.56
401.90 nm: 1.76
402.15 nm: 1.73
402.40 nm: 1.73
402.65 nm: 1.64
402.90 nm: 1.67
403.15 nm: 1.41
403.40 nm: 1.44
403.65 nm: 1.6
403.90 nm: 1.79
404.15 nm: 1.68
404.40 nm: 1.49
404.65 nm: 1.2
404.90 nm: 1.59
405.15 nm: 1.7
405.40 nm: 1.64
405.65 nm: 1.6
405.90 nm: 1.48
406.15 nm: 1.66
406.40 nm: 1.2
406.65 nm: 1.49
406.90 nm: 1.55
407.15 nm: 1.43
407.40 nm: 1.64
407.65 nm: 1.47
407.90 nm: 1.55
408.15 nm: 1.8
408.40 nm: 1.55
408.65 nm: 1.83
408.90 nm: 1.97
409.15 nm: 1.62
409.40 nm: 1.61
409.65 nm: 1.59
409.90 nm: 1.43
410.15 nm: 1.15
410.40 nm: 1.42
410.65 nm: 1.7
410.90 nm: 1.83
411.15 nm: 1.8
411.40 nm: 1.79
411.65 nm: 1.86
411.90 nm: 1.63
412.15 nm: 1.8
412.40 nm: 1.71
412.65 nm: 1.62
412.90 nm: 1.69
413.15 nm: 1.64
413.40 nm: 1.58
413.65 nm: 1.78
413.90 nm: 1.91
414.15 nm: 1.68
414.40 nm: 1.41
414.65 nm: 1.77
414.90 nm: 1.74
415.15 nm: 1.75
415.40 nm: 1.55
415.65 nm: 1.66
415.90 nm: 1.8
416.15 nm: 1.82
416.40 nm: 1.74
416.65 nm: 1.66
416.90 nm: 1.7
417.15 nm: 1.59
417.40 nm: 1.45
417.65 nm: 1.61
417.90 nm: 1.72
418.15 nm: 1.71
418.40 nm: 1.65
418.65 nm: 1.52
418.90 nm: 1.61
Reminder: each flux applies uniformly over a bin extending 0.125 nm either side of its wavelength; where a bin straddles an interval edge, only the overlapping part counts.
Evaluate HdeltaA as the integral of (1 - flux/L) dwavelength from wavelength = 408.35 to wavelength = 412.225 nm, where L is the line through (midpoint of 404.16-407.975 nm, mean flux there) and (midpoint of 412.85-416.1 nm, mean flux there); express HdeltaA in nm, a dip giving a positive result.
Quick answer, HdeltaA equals -0.14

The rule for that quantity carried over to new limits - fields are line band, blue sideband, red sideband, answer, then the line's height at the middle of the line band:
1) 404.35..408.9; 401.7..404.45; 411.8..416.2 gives 0.25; 1.65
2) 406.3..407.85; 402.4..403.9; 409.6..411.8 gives 0.13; 1.6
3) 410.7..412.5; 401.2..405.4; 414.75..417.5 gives -0.13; 1.65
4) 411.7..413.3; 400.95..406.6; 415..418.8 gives -0.05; 1.64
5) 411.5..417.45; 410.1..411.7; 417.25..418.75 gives -0.20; 1.64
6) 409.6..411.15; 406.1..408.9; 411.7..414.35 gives 0.10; 1.64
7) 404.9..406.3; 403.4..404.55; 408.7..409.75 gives 0.03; 1.64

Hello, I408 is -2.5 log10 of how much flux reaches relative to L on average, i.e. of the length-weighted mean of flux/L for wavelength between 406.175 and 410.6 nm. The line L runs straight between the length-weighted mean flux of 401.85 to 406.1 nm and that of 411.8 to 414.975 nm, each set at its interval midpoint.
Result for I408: 0.06 mag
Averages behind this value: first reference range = 1.6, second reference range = 1.69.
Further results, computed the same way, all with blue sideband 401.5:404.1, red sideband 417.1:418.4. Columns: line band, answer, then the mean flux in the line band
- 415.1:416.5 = -0.06 mag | 1.72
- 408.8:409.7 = -0.05 mag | 1.7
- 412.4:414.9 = -0.04 mag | 1.68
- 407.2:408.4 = 0.02 mag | 1.6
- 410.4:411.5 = -0.07 mag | 1.74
